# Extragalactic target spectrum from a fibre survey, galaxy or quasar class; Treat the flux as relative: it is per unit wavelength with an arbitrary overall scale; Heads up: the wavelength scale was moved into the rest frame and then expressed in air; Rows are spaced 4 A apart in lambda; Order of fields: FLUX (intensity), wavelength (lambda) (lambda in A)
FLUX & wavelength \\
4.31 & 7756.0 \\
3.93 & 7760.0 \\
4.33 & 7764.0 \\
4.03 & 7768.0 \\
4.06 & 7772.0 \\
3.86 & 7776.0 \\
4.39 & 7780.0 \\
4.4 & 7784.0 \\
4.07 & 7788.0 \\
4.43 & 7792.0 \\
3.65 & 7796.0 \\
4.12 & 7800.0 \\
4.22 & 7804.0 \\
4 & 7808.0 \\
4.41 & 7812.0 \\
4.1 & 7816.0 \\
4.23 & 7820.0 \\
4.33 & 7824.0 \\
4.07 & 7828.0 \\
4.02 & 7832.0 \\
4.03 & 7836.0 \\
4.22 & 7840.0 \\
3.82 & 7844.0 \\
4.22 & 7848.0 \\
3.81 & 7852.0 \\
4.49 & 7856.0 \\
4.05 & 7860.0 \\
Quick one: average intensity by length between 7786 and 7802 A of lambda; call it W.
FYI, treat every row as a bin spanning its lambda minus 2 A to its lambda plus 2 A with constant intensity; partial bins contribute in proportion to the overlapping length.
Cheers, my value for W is 4.07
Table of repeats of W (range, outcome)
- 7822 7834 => 4.14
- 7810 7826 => 4.27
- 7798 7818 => 4.17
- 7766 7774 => 4.04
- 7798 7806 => 4.17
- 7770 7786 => 4.18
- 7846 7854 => 4.01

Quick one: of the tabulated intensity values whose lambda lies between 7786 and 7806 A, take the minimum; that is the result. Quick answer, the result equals 3.65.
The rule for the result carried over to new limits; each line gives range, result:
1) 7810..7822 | 4.1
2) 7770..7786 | 3.86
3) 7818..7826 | 4.23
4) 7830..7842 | 4.02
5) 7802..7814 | 4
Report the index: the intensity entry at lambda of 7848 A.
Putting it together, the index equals 4.22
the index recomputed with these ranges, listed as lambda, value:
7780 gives 4.39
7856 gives 4.49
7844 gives 3.82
